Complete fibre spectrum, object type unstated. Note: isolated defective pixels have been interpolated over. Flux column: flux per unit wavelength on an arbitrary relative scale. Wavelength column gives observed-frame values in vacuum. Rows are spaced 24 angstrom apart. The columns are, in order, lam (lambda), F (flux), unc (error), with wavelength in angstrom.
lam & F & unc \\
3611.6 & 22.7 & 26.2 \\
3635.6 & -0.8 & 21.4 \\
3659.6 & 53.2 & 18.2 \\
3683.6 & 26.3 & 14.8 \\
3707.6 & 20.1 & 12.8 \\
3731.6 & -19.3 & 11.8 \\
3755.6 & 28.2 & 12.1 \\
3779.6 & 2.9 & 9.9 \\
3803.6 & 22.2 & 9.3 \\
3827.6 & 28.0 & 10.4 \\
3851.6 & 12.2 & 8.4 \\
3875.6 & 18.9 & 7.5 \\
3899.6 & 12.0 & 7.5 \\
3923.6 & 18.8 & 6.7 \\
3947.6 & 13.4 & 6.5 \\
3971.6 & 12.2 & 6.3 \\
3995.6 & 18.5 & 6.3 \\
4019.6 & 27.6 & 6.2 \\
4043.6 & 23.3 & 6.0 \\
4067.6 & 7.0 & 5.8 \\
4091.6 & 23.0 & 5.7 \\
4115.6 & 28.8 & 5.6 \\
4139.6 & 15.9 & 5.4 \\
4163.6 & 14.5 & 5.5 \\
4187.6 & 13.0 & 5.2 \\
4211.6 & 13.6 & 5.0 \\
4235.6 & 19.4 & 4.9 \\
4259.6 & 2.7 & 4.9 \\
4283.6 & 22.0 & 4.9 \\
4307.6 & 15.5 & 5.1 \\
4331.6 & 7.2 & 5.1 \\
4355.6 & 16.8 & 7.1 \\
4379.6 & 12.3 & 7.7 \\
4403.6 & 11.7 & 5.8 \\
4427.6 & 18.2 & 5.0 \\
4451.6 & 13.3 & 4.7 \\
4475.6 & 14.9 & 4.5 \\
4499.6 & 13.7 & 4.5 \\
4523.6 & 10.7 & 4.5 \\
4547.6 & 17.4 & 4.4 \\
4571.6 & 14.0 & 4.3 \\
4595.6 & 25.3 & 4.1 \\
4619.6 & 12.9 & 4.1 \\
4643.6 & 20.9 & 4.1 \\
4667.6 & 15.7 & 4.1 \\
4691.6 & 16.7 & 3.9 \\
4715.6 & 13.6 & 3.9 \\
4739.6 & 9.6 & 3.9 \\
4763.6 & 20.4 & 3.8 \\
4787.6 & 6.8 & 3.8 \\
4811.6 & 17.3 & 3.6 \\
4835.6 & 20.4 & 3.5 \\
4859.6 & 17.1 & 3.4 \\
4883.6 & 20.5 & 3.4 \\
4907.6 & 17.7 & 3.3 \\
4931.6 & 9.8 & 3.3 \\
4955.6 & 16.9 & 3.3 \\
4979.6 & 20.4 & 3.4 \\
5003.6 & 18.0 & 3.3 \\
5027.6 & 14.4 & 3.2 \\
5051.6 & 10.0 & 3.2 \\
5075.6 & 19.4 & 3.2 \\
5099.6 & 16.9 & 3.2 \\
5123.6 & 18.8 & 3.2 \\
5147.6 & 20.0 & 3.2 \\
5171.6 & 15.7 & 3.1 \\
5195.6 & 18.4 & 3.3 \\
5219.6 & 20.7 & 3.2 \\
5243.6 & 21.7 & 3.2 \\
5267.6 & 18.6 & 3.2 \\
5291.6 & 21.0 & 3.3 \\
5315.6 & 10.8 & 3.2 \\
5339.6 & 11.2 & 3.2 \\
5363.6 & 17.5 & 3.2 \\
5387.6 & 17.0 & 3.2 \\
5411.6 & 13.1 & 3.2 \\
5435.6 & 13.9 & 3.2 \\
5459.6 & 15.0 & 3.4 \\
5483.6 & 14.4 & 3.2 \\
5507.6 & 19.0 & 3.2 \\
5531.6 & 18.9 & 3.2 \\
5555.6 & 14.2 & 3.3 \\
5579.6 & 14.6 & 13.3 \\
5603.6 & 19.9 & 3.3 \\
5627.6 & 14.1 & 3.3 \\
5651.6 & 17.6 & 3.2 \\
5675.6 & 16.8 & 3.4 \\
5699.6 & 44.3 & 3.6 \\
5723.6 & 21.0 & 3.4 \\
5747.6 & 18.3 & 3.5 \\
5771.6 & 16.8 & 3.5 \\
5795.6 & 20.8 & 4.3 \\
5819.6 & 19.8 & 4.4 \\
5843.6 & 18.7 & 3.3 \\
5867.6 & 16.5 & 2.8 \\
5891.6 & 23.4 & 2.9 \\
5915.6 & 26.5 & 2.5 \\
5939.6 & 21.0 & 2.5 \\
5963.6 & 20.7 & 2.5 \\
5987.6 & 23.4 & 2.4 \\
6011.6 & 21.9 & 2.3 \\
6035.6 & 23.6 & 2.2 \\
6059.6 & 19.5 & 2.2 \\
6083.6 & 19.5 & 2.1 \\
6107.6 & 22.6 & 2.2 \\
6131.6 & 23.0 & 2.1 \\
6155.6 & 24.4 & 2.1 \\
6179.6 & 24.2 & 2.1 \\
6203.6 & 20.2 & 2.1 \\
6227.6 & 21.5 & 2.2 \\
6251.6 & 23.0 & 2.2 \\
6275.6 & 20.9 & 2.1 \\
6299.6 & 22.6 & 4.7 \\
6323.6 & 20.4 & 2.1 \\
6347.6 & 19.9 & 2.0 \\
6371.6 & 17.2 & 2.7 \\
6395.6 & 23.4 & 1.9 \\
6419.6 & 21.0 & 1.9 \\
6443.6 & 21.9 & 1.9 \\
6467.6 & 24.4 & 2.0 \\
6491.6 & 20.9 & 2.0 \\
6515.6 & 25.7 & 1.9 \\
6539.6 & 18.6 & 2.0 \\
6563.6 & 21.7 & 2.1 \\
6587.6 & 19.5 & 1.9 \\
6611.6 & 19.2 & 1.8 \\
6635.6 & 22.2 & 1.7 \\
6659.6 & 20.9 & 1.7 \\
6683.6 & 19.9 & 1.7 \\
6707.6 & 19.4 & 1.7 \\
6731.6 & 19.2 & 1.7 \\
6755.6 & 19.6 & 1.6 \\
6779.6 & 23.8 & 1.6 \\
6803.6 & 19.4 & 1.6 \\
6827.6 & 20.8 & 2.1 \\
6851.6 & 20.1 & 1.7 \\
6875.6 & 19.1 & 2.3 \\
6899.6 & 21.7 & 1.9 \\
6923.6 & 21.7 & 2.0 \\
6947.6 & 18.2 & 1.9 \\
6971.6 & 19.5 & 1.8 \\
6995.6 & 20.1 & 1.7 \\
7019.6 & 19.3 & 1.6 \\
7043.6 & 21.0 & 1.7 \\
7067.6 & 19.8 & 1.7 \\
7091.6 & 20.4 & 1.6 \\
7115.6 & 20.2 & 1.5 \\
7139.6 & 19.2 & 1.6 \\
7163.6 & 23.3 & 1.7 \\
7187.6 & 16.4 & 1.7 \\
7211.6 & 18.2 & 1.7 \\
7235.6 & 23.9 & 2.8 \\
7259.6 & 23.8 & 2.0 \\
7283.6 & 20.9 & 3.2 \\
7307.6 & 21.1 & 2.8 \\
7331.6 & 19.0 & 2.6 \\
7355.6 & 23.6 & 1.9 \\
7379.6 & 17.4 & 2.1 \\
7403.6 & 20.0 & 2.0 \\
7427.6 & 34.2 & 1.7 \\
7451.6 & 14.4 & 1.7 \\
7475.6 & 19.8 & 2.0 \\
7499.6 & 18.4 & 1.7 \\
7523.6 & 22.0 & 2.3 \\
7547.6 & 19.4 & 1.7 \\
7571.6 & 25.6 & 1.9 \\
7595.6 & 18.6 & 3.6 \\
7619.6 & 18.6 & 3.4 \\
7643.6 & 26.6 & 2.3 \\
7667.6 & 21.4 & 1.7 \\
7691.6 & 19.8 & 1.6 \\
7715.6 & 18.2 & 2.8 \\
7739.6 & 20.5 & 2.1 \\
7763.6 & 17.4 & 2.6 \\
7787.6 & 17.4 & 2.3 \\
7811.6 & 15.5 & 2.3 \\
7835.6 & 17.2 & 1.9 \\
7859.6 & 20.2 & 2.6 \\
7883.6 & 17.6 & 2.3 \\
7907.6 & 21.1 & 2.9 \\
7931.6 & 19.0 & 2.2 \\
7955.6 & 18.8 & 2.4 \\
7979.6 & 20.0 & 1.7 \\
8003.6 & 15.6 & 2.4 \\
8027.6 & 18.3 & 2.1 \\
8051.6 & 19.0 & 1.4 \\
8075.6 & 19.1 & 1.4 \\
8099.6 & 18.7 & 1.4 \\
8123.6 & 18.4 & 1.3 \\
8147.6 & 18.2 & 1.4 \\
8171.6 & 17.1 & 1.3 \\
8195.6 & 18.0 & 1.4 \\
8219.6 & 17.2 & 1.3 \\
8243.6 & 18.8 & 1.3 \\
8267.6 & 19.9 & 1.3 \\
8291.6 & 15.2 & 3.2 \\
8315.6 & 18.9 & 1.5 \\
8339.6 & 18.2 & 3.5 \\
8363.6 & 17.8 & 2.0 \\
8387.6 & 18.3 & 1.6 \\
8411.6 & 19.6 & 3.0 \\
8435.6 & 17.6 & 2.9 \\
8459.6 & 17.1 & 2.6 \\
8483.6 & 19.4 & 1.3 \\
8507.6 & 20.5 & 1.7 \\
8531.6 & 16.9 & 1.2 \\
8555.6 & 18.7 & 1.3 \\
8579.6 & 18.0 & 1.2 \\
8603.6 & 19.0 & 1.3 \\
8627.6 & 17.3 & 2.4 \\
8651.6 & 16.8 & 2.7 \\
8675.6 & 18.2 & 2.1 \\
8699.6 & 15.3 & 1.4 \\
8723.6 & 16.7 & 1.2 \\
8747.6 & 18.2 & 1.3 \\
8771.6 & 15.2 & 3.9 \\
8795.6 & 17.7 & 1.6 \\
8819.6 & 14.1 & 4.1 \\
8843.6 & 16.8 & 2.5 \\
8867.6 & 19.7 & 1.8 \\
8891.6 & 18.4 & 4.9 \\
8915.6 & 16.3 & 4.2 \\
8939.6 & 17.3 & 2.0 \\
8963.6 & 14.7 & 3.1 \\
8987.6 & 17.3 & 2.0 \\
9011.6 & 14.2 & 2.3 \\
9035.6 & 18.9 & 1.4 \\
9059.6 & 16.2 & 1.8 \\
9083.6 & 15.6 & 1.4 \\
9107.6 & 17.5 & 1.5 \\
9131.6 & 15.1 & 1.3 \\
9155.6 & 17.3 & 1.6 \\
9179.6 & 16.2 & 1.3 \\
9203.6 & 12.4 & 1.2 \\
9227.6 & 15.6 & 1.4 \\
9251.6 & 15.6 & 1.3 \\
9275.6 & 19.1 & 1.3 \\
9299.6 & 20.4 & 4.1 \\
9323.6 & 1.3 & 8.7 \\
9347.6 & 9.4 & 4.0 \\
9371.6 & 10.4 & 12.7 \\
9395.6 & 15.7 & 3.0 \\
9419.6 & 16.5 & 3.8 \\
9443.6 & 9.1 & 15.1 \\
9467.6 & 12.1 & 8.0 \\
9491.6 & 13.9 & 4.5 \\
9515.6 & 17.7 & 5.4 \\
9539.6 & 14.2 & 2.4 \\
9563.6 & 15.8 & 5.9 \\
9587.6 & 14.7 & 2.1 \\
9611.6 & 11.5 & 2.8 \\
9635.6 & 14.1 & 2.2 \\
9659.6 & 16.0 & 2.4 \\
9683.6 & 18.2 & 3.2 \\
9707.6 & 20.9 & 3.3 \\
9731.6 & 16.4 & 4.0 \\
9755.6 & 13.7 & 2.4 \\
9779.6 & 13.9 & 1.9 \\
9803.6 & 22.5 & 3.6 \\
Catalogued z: 0.53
